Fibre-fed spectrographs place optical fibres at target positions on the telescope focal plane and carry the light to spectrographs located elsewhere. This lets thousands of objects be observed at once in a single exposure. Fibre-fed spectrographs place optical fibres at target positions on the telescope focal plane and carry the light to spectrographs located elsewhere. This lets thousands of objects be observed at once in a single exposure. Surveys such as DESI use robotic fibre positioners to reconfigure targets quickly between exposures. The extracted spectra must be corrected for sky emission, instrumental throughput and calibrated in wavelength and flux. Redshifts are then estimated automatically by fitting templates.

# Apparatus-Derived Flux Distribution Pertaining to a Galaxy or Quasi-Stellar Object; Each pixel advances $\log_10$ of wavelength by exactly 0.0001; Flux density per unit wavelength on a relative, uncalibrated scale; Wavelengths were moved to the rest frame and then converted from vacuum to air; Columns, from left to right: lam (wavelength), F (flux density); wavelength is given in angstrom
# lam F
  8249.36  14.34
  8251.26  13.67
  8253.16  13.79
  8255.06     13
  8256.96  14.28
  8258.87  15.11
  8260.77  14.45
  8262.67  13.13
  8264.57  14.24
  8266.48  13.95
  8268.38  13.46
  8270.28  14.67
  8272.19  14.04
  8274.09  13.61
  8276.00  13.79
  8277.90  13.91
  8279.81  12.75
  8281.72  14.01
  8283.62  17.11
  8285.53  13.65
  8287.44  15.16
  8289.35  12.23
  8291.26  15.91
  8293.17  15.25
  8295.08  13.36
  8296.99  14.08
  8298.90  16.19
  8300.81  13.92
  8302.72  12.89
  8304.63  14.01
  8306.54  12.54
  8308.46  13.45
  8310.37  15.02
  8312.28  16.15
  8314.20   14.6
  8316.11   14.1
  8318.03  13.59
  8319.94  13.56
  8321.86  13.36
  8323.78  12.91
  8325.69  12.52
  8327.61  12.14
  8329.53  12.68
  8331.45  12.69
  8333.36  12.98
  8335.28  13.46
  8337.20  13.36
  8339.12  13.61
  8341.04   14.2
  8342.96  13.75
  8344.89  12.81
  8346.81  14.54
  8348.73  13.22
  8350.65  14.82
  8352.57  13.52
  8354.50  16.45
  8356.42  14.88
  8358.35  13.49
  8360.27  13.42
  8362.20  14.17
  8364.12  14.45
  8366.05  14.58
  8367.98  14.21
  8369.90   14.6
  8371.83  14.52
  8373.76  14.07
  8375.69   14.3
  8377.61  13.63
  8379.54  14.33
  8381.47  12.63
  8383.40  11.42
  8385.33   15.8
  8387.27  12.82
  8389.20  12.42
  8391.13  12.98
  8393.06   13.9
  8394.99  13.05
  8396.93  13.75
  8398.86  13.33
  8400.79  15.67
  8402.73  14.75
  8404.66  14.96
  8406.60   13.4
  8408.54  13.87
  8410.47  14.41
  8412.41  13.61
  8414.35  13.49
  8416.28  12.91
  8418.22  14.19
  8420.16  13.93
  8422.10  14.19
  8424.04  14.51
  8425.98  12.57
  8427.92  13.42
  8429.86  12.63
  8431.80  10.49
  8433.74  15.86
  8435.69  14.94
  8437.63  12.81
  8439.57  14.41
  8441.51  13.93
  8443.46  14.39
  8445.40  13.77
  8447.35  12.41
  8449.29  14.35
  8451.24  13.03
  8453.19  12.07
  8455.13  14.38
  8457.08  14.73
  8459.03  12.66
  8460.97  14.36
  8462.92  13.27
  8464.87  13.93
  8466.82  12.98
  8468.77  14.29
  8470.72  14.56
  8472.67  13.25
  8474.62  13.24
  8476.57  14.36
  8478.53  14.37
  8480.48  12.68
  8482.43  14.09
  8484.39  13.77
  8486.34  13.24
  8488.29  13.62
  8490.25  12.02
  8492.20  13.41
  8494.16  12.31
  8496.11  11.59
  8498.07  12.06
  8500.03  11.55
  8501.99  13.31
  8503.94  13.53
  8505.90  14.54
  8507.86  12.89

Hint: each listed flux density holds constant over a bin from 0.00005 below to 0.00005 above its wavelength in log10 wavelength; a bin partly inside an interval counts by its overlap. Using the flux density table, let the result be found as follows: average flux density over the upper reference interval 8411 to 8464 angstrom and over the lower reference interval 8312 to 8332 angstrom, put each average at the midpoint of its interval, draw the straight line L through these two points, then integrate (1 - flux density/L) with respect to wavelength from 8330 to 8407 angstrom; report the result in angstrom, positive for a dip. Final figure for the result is -2.2 angstrom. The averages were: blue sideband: 13.4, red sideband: 13.6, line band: 13.9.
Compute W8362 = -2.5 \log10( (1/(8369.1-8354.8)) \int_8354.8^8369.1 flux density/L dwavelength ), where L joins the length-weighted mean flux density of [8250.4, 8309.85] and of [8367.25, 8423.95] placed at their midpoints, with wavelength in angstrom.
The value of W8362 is -0.03 mag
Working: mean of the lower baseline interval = 14.1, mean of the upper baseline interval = 13.8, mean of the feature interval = 14.3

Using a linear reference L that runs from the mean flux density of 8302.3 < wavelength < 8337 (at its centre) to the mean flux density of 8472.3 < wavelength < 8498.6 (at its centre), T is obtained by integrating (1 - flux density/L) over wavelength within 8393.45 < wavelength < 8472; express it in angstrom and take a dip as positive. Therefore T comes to -2.91 angstrom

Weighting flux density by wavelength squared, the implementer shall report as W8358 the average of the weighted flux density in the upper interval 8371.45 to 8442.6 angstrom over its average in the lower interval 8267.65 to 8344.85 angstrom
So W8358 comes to 1.01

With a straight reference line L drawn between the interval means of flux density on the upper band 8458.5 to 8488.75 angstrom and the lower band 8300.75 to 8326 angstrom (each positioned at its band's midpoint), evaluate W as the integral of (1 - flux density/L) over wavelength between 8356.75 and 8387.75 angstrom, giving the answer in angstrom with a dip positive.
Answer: -0.4 angstrom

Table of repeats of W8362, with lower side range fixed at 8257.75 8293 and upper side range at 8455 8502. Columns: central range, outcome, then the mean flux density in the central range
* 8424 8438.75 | 0.02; 13.3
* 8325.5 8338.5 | 0.09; 12.9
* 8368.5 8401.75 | 0.00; 13.7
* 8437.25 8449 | -0.02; 13.7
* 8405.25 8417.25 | 0.00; 13.7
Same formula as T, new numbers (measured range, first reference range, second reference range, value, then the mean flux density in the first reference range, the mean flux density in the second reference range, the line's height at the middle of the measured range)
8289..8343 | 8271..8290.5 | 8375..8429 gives 0.76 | 14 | 13.7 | 14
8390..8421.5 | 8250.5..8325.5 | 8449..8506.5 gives -0.59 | 14.1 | 13.4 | 13.6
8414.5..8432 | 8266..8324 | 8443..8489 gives 0.55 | 14.1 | 13.7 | 13.8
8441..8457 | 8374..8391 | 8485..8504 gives -0.78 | 13.4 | 12.6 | 13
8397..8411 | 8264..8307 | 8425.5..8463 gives -0.62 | 14.1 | 13.5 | 13.7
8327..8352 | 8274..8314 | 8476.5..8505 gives 0.97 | 14.3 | 13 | 14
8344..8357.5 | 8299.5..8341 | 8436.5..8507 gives -0.80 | 13.5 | 13.4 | 13.5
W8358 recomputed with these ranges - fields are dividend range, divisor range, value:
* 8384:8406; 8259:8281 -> 1.03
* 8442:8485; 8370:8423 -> 1.01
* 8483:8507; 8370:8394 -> 0.98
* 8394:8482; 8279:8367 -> 1.01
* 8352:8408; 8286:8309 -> 1.01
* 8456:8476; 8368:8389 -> 1.02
